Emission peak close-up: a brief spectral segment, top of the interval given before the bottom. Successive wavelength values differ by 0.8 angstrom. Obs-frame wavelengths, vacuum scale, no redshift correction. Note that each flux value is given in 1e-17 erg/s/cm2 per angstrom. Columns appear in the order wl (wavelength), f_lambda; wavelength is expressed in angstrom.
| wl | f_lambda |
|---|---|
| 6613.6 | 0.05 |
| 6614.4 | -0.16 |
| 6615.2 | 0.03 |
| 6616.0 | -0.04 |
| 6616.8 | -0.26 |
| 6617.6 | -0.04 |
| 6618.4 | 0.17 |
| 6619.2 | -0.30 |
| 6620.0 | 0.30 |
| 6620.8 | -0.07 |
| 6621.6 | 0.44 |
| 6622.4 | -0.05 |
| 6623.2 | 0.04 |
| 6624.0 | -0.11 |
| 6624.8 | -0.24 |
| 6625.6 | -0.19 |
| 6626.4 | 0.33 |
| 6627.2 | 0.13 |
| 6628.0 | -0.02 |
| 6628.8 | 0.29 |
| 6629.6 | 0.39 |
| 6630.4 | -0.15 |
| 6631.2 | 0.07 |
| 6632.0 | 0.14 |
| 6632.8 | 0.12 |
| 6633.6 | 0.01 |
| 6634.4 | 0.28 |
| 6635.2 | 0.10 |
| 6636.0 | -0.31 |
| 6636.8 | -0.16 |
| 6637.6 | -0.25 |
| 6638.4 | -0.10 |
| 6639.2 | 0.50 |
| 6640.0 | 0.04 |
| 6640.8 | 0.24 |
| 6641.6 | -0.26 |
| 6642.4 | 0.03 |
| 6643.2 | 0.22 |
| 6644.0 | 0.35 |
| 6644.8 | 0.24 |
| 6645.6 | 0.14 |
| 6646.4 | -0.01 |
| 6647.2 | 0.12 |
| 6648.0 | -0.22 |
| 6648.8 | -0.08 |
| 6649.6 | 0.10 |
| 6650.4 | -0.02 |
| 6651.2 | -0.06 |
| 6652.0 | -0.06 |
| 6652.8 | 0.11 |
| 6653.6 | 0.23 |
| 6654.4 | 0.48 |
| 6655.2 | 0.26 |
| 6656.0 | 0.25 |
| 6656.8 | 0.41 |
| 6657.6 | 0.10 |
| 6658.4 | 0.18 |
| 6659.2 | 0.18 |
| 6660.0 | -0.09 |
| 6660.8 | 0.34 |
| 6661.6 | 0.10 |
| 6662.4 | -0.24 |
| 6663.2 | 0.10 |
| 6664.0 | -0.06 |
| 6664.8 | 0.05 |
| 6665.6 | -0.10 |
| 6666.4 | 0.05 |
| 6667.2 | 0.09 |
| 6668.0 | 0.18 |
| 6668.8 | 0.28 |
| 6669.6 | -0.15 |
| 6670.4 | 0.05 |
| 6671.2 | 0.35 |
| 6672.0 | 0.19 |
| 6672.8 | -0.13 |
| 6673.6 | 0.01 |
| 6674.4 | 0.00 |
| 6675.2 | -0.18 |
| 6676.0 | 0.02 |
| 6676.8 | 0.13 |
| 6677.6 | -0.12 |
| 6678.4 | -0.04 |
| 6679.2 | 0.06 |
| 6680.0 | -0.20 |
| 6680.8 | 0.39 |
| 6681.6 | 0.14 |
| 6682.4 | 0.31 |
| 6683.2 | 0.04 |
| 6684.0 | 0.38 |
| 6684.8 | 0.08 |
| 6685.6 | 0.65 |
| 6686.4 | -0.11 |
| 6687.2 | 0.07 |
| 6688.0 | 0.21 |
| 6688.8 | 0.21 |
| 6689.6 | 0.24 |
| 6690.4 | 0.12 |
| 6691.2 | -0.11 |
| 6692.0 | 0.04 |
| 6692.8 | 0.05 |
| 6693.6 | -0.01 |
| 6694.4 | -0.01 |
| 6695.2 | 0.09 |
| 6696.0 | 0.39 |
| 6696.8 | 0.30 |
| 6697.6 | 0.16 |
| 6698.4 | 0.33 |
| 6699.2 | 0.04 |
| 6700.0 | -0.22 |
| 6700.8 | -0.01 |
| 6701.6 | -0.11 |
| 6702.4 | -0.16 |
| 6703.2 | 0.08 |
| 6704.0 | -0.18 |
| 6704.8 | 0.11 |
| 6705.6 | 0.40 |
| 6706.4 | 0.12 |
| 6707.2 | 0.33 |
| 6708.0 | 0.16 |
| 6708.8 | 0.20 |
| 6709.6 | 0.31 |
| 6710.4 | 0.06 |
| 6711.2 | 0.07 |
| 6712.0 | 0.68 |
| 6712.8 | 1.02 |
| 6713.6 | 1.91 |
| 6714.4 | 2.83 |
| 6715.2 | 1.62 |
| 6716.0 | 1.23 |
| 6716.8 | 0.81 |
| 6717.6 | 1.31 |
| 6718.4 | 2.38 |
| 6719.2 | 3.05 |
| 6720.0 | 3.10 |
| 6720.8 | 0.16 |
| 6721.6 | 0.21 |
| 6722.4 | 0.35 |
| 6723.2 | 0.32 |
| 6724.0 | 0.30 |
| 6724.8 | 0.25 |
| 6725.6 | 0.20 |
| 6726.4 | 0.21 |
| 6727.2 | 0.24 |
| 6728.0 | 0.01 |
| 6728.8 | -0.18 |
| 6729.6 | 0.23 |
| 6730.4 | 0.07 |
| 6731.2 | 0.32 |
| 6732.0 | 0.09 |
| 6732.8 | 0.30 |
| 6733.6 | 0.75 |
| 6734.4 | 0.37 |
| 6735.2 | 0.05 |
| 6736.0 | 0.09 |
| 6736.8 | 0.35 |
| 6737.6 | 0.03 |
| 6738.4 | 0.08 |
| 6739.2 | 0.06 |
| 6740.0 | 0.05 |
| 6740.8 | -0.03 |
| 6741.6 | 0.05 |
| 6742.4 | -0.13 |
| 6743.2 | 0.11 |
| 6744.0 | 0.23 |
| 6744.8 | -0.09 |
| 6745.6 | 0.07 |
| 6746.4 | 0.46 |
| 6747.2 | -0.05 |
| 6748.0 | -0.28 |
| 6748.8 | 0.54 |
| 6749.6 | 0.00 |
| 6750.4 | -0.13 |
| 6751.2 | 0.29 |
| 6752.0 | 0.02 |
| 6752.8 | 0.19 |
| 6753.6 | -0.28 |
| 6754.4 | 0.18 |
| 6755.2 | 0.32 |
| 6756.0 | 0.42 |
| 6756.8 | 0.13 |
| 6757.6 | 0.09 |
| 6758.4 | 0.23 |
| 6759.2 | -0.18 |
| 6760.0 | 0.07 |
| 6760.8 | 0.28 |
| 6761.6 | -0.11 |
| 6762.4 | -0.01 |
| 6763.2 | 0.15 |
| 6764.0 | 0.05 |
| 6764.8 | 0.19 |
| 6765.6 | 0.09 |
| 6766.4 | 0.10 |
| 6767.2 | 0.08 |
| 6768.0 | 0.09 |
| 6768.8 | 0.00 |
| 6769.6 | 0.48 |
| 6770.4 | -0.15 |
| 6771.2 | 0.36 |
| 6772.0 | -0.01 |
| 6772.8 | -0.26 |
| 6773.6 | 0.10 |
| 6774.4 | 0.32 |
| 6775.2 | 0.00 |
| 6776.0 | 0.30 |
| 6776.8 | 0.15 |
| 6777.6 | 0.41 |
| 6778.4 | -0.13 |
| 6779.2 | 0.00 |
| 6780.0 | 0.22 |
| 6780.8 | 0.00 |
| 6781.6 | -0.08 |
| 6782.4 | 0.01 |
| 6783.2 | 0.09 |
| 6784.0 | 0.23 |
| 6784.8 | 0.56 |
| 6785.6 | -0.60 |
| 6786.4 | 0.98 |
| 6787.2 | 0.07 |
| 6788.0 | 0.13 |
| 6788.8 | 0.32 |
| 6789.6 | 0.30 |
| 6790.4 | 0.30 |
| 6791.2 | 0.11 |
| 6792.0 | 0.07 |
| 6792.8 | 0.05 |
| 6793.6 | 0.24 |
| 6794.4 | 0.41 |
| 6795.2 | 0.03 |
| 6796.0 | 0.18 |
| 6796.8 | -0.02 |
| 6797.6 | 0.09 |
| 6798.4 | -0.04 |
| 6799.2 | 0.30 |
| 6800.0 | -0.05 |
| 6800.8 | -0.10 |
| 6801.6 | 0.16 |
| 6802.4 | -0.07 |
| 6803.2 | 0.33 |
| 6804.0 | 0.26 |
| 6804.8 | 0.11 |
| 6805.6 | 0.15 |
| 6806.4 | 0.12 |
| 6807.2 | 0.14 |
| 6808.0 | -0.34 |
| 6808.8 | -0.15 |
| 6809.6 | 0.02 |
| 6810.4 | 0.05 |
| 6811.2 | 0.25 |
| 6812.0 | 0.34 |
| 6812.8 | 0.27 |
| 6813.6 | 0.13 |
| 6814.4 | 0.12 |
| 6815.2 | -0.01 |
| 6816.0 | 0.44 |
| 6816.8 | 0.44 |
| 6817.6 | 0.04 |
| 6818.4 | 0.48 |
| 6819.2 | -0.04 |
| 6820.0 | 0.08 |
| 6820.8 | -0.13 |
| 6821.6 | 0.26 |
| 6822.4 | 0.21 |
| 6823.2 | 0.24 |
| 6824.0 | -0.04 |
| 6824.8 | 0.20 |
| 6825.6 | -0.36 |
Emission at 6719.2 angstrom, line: [O II] 3727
